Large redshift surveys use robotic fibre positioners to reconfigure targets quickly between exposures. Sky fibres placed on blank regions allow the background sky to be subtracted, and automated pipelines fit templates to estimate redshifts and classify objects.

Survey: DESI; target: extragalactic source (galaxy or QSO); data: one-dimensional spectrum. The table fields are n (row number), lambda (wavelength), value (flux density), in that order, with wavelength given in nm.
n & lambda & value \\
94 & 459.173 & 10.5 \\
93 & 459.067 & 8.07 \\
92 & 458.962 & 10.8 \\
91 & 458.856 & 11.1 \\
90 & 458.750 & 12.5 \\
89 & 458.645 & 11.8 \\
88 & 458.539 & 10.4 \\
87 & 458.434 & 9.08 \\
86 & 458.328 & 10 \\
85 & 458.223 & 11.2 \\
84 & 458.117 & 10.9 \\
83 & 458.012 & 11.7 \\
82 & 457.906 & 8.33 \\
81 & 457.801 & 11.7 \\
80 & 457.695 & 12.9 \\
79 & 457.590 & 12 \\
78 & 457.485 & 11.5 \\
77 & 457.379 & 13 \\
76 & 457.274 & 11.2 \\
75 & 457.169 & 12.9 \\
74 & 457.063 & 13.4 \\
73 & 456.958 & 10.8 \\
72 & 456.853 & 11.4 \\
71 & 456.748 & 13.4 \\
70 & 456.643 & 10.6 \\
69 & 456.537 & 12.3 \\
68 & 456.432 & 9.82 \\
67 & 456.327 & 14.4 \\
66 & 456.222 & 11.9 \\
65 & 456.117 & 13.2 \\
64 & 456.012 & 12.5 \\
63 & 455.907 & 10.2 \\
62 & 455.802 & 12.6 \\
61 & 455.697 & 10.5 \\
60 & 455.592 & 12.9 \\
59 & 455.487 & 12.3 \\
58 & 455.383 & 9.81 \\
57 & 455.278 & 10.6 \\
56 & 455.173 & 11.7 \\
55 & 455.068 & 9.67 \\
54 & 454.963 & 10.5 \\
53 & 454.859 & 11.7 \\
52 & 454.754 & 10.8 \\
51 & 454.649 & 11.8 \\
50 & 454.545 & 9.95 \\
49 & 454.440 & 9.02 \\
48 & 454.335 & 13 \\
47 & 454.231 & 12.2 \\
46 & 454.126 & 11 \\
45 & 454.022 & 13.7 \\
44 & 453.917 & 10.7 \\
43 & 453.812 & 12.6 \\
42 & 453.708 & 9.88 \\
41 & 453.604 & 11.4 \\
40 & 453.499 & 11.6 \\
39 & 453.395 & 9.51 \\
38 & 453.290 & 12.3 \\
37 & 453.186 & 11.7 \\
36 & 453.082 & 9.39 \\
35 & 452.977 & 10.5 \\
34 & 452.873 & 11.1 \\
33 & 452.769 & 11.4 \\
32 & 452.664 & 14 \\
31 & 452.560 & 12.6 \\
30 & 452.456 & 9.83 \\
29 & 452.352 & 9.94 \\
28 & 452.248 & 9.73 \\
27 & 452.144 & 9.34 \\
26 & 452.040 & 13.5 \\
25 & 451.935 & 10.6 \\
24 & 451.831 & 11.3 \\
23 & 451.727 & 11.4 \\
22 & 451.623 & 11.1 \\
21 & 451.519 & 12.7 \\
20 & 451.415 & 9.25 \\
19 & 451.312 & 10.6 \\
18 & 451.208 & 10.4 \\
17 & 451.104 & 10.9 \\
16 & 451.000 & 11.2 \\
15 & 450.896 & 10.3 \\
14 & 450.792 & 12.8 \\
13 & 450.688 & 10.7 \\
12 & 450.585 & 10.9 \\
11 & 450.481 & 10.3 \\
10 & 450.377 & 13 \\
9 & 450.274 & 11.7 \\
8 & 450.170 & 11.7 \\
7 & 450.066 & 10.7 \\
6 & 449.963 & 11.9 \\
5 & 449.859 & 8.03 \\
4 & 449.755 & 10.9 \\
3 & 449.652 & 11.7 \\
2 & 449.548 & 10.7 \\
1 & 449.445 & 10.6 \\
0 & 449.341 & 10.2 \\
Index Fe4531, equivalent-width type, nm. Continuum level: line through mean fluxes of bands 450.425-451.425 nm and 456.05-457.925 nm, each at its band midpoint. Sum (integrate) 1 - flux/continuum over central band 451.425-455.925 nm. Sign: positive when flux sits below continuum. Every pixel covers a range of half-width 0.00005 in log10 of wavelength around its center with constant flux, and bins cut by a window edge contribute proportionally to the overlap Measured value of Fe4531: 0.06 nm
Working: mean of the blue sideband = 10.8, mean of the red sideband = 12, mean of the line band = 11.2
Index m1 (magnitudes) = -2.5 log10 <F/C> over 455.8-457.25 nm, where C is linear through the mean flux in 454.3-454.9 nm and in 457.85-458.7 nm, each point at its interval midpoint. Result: -0.13 mag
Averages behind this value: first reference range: 11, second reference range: 10.4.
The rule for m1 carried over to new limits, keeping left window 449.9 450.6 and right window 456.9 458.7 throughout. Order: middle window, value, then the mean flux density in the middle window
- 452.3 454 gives 0.02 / 11.2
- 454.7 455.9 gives 0.02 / 11.2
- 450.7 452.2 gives 0.03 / 11.1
